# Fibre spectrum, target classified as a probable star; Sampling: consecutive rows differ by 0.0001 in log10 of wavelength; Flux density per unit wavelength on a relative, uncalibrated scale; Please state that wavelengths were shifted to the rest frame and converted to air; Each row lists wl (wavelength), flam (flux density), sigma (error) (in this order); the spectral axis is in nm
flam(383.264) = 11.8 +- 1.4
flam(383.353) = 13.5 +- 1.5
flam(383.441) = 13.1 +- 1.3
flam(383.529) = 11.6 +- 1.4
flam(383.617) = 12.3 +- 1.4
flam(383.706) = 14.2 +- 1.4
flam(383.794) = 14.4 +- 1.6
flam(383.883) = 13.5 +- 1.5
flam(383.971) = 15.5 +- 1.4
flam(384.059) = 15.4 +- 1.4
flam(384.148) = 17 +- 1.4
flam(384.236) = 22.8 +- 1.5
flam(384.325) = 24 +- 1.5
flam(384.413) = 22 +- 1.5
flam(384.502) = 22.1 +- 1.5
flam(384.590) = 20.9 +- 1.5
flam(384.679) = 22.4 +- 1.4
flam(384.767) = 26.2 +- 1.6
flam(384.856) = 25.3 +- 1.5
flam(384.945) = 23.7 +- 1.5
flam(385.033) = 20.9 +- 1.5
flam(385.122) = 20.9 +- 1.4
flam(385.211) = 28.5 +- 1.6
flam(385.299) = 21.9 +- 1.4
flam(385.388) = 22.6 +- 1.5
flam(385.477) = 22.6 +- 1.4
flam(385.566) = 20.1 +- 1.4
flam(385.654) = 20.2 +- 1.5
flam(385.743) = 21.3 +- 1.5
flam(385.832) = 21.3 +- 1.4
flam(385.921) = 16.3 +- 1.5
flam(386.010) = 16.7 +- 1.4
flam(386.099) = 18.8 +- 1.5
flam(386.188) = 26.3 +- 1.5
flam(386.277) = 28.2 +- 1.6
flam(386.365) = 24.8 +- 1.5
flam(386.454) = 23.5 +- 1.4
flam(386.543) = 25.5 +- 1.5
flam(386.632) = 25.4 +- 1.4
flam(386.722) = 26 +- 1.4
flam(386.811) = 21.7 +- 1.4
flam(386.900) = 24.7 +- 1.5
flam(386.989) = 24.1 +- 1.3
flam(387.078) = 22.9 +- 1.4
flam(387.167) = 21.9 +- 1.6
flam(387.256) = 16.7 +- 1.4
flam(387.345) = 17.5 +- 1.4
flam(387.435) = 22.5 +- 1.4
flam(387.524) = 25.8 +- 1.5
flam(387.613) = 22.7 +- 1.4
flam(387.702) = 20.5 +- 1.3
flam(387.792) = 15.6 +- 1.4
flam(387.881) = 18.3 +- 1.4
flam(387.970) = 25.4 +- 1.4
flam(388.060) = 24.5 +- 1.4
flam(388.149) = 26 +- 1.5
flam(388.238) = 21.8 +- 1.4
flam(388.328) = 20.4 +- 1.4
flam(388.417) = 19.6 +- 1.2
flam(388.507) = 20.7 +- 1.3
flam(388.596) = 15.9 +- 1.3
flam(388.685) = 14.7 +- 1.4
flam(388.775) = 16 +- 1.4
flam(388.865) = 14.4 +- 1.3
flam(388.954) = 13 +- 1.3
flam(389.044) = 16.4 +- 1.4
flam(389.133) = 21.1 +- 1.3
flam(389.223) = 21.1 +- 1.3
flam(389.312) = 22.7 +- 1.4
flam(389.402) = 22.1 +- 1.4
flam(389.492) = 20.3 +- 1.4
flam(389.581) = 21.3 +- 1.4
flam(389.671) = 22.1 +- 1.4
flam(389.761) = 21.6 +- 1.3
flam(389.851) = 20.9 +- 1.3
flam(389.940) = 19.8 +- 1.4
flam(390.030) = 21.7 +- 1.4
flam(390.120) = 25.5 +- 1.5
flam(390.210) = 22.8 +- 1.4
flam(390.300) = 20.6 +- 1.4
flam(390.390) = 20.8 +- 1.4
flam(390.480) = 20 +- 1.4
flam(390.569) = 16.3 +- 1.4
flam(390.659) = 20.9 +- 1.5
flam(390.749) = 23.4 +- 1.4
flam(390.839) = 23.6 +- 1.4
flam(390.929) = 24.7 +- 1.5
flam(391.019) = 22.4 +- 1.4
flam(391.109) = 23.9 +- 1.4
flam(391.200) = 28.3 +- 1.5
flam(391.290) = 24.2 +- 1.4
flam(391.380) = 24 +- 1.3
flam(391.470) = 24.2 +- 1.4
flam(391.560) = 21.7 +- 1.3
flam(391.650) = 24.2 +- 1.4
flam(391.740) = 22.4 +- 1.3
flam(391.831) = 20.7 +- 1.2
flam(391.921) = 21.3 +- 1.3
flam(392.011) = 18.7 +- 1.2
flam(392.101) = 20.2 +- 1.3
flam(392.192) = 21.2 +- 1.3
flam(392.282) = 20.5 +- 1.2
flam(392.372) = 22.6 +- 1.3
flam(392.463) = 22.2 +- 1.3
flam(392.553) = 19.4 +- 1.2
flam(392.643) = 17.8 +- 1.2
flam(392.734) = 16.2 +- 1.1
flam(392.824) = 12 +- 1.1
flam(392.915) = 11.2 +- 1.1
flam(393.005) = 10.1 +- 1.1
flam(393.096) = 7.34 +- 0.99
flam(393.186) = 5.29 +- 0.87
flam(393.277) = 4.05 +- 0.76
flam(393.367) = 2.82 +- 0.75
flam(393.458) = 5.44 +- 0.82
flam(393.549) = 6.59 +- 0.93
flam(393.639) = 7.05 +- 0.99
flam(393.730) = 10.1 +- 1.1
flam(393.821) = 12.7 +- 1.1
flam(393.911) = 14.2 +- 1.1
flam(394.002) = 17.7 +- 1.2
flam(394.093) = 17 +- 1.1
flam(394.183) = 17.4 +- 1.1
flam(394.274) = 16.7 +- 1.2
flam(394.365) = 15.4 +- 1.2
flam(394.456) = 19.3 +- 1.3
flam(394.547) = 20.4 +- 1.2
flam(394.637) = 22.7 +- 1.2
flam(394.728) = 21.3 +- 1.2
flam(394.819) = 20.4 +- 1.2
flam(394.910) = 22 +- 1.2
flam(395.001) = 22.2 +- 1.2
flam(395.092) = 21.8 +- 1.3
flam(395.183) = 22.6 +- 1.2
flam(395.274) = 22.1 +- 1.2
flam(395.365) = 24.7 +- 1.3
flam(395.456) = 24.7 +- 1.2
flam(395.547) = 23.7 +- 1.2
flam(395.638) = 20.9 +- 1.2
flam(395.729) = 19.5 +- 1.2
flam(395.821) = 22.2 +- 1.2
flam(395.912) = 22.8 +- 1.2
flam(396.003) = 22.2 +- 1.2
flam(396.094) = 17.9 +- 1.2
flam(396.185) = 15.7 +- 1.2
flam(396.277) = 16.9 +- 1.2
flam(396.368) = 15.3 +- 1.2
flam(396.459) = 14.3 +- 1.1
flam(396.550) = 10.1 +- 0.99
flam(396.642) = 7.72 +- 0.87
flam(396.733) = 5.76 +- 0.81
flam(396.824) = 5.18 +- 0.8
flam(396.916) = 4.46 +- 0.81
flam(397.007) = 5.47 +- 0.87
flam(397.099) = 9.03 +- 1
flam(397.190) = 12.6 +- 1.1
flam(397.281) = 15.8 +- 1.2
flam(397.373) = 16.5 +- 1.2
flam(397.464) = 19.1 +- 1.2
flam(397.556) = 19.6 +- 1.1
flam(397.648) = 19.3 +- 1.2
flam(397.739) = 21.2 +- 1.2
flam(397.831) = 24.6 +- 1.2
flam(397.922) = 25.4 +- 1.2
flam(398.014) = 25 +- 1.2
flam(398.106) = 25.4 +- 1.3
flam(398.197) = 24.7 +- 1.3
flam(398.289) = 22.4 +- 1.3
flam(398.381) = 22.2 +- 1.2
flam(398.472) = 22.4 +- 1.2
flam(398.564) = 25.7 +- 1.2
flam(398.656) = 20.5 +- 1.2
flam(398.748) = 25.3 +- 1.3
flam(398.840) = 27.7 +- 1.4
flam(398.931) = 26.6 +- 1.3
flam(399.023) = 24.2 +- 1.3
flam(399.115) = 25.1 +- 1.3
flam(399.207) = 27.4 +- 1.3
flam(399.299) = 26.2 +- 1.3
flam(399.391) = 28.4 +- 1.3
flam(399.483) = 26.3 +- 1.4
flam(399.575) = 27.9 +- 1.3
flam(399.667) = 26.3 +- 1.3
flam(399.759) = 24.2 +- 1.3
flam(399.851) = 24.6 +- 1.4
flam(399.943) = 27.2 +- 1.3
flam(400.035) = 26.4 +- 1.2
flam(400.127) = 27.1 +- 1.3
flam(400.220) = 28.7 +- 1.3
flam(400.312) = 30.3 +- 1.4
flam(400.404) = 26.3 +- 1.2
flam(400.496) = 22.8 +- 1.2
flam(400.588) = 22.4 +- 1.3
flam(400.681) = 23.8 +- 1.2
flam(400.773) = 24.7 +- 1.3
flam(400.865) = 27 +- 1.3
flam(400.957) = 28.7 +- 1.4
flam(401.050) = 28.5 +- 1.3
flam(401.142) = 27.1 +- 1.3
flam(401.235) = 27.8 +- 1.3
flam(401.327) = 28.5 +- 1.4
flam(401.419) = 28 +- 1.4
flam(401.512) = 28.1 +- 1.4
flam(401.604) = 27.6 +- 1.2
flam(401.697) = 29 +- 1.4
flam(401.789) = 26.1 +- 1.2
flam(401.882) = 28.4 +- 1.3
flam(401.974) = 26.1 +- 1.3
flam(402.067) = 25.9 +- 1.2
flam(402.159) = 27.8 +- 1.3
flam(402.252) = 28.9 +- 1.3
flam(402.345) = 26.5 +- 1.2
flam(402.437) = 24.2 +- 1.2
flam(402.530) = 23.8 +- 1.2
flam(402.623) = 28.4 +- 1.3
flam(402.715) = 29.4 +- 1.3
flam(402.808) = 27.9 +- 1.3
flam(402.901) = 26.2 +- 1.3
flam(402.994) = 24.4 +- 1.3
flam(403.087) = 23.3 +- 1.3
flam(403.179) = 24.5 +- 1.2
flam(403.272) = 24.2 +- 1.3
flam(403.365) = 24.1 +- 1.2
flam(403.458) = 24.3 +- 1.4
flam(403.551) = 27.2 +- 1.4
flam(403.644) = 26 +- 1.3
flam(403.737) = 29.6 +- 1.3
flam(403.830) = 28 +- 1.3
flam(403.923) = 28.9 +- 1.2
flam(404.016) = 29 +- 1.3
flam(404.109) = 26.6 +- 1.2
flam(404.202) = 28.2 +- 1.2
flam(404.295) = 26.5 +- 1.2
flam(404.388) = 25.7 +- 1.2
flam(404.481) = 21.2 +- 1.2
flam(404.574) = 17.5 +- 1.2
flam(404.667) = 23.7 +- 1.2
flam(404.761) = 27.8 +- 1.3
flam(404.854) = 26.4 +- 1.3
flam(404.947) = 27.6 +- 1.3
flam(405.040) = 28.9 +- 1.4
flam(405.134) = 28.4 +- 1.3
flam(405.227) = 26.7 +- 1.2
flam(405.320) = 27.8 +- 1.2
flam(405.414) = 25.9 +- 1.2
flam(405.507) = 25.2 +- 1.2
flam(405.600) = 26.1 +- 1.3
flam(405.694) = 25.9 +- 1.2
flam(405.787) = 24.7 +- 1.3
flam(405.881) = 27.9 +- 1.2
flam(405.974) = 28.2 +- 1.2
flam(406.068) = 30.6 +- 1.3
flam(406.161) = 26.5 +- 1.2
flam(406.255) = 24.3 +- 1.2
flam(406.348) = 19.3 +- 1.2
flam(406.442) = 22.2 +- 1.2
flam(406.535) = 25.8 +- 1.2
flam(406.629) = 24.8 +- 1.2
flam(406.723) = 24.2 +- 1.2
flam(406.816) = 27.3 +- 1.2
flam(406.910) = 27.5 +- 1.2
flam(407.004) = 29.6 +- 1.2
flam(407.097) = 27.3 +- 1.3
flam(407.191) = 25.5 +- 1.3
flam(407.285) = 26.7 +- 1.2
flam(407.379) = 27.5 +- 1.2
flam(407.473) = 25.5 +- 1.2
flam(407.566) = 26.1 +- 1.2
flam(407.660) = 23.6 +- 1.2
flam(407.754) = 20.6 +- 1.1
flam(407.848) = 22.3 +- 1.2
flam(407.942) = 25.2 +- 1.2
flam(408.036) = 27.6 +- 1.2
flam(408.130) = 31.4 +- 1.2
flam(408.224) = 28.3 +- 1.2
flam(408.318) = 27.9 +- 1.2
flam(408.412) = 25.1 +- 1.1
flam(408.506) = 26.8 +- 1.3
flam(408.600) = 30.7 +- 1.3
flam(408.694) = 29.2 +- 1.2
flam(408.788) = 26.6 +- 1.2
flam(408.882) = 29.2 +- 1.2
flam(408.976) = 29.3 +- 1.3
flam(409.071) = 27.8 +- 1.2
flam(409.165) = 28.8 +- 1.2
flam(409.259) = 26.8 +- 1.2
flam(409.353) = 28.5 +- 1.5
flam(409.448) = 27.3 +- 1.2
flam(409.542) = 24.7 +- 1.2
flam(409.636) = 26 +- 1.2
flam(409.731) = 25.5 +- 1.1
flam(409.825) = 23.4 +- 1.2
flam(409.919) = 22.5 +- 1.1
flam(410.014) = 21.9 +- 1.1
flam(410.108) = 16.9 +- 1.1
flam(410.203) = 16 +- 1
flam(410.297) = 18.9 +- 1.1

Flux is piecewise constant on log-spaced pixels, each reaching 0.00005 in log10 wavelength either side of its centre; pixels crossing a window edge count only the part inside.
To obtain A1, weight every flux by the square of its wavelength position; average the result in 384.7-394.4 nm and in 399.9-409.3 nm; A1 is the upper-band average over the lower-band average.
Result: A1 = 1.5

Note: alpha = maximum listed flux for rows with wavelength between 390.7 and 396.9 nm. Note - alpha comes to 28.3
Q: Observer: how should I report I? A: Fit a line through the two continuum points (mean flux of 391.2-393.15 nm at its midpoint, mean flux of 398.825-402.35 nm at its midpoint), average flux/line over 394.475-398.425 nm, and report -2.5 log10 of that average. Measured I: 0.23 mag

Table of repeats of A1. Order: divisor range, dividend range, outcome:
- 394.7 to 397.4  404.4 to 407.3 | 1.62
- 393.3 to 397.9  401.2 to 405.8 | 1.69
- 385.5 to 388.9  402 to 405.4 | 1.34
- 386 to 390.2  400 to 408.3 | 1.34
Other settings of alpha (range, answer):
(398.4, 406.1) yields 30.6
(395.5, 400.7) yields 30.3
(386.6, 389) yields 26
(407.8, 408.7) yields 31.4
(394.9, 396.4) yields 24.7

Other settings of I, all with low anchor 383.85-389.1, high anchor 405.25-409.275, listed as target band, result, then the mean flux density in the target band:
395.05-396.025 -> 0.05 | 22.5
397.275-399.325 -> 0.04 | 23.3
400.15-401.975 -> -0.09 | 27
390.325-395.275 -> 0.25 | 18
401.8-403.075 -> -0.06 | 26.6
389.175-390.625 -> 0.04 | 21.2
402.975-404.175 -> -0.03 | 26.2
